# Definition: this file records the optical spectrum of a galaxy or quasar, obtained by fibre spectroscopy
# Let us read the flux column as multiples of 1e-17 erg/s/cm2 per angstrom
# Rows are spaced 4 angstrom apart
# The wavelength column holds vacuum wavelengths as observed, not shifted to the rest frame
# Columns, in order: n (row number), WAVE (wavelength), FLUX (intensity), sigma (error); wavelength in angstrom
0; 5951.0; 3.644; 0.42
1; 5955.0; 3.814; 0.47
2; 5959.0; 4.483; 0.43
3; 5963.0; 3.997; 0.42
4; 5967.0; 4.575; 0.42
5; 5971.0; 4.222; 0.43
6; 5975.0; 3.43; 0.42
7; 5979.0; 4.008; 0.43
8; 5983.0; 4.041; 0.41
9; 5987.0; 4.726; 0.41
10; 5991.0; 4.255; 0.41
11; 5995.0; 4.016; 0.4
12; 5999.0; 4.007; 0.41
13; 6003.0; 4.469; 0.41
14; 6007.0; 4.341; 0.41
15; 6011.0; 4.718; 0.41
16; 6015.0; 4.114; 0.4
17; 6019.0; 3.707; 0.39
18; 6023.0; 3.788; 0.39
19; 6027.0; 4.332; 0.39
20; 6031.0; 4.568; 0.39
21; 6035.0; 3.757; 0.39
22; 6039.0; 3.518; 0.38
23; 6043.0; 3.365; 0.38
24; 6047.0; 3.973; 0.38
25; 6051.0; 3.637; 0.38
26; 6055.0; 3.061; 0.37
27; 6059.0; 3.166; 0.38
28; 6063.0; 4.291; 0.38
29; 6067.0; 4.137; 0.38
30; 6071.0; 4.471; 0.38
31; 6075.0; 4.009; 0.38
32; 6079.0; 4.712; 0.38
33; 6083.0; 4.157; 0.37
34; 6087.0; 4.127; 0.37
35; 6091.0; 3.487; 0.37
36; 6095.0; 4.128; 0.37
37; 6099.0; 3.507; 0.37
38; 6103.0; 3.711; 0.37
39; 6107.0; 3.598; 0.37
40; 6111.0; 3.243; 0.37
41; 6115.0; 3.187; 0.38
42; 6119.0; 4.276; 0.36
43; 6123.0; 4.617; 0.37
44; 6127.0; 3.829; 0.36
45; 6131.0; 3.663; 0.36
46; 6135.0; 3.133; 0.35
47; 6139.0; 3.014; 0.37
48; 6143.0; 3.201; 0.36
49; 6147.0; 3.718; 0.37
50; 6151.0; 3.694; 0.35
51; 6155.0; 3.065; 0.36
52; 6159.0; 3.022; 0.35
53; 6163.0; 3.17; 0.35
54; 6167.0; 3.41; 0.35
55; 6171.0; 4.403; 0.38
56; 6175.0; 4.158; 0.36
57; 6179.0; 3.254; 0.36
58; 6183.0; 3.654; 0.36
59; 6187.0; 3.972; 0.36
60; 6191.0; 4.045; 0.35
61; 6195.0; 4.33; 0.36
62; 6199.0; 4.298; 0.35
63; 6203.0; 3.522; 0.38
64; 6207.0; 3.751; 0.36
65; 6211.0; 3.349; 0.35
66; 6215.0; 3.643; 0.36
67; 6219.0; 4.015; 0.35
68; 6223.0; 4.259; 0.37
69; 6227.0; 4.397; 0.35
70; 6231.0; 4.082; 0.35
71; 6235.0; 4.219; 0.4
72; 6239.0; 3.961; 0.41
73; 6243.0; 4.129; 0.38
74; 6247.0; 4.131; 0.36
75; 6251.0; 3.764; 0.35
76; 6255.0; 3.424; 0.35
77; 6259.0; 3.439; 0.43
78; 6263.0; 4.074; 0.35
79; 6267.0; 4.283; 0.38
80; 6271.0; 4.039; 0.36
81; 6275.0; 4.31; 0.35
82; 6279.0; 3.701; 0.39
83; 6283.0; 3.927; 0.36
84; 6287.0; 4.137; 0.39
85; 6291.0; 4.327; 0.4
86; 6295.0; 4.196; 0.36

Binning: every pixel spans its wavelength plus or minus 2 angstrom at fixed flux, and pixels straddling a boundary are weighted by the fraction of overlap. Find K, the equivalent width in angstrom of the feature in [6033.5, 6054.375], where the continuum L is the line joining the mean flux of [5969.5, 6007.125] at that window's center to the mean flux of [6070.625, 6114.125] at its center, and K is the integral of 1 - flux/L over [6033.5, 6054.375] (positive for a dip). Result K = 2.1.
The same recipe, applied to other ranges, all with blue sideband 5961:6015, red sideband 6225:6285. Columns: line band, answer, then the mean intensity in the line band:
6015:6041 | 1.4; 3.96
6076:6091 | -0.2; 4.2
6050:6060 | 2.1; 3.27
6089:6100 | 1.1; 3.73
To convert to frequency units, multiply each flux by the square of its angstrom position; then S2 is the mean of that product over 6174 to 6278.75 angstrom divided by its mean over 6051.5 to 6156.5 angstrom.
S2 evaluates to 1.10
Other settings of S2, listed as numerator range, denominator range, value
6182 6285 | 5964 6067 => 1.06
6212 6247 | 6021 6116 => 1.12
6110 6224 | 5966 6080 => 0.96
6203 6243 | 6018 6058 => 1.12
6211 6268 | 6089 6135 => 1.11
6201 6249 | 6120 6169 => 1.17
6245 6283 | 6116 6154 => 1.12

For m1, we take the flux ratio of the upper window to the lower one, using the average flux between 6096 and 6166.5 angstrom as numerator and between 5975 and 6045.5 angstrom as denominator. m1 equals 0.86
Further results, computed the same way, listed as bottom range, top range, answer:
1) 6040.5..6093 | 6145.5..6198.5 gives 0.95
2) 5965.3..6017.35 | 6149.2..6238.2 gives 0.90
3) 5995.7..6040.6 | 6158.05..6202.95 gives 0.92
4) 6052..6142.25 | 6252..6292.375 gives 1.04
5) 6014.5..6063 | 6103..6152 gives 0.96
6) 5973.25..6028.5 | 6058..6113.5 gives 0.95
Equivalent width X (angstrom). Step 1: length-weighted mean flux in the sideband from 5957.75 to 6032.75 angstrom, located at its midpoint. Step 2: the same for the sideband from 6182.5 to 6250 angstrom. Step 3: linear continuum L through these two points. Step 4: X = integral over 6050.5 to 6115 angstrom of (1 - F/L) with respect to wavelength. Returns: 4.5 angstrom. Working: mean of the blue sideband 4.2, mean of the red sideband 3.99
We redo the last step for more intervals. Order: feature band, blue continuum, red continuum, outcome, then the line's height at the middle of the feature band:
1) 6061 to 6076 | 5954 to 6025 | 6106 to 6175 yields -1.6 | 3.84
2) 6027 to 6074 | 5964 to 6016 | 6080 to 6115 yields 1.3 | 3.95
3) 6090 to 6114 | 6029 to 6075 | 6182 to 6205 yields 1.7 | 3.88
